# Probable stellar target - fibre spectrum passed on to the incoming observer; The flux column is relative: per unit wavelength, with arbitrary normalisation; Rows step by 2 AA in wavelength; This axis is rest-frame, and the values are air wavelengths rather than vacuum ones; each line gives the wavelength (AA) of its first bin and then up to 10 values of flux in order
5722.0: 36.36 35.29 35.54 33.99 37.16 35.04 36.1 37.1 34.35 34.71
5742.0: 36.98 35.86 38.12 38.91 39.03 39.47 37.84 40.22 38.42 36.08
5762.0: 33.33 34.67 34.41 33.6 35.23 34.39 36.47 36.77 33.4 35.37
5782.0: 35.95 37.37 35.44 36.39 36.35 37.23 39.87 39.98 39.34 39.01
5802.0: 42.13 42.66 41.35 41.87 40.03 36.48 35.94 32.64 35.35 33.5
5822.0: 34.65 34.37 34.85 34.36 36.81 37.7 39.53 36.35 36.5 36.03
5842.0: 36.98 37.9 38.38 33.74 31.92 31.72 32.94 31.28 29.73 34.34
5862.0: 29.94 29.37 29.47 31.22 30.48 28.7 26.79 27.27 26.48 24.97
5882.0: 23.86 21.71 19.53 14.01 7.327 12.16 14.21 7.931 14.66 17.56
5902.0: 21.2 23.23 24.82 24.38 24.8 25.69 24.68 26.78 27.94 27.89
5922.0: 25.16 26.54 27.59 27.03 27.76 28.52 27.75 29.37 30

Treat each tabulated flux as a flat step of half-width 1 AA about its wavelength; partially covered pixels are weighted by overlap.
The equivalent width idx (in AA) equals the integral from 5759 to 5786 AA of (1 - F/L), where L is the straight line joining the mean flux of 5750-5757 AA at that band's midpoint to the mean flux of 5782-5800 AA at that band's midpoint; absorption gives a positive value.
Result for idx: 2.3 AA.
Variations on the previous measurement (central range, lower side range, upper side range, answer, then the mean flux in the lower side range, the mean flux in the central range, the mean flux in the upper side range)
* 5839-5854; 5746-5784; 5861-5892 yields -4.1 AA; 36.4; 35.1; 24.3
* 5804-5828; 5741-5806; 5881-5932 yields -3.2 AA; 37.3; 36.6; 21.7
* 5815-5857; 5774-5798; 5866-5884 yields -4.9 AA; 36.8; 35.1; 27.3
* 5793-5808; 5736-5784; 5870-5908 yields -4.6 AA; 36.3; 40.7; 20.2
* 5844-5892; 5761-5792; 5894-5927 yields -0.7 AA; 35.3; 27.5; 22.9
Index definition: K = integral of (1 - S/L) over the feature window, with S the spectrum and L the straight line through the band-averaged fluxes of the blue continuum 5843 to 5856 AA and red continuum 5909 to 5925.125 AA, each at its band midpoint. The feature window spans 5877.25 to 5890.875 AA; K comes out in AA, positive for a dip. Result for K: 4.8 AA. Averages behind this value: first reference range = 34.2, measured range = 19.7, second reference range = 26.2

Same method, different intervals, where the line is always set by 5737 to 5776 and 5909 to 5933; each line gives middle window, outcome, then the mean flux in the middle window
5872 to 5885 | 1.7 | 25.5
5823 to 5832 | -0.9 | 35.4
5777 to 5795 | -0.9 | 36.4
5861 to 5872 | 0.0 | 30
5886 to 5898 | 6.9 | 12.1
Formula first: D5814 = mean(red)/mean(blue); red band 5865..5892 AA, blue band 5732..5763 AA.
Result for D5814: 0.6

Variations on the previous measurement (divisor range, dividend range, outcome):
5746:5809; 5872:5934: 0.60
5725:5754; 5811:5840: 0.97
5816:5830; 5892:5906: 0.49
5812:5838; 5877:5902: 0.48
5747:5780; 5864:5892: 0.65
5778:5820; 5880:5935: 0.58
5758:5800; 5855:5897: 0.66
